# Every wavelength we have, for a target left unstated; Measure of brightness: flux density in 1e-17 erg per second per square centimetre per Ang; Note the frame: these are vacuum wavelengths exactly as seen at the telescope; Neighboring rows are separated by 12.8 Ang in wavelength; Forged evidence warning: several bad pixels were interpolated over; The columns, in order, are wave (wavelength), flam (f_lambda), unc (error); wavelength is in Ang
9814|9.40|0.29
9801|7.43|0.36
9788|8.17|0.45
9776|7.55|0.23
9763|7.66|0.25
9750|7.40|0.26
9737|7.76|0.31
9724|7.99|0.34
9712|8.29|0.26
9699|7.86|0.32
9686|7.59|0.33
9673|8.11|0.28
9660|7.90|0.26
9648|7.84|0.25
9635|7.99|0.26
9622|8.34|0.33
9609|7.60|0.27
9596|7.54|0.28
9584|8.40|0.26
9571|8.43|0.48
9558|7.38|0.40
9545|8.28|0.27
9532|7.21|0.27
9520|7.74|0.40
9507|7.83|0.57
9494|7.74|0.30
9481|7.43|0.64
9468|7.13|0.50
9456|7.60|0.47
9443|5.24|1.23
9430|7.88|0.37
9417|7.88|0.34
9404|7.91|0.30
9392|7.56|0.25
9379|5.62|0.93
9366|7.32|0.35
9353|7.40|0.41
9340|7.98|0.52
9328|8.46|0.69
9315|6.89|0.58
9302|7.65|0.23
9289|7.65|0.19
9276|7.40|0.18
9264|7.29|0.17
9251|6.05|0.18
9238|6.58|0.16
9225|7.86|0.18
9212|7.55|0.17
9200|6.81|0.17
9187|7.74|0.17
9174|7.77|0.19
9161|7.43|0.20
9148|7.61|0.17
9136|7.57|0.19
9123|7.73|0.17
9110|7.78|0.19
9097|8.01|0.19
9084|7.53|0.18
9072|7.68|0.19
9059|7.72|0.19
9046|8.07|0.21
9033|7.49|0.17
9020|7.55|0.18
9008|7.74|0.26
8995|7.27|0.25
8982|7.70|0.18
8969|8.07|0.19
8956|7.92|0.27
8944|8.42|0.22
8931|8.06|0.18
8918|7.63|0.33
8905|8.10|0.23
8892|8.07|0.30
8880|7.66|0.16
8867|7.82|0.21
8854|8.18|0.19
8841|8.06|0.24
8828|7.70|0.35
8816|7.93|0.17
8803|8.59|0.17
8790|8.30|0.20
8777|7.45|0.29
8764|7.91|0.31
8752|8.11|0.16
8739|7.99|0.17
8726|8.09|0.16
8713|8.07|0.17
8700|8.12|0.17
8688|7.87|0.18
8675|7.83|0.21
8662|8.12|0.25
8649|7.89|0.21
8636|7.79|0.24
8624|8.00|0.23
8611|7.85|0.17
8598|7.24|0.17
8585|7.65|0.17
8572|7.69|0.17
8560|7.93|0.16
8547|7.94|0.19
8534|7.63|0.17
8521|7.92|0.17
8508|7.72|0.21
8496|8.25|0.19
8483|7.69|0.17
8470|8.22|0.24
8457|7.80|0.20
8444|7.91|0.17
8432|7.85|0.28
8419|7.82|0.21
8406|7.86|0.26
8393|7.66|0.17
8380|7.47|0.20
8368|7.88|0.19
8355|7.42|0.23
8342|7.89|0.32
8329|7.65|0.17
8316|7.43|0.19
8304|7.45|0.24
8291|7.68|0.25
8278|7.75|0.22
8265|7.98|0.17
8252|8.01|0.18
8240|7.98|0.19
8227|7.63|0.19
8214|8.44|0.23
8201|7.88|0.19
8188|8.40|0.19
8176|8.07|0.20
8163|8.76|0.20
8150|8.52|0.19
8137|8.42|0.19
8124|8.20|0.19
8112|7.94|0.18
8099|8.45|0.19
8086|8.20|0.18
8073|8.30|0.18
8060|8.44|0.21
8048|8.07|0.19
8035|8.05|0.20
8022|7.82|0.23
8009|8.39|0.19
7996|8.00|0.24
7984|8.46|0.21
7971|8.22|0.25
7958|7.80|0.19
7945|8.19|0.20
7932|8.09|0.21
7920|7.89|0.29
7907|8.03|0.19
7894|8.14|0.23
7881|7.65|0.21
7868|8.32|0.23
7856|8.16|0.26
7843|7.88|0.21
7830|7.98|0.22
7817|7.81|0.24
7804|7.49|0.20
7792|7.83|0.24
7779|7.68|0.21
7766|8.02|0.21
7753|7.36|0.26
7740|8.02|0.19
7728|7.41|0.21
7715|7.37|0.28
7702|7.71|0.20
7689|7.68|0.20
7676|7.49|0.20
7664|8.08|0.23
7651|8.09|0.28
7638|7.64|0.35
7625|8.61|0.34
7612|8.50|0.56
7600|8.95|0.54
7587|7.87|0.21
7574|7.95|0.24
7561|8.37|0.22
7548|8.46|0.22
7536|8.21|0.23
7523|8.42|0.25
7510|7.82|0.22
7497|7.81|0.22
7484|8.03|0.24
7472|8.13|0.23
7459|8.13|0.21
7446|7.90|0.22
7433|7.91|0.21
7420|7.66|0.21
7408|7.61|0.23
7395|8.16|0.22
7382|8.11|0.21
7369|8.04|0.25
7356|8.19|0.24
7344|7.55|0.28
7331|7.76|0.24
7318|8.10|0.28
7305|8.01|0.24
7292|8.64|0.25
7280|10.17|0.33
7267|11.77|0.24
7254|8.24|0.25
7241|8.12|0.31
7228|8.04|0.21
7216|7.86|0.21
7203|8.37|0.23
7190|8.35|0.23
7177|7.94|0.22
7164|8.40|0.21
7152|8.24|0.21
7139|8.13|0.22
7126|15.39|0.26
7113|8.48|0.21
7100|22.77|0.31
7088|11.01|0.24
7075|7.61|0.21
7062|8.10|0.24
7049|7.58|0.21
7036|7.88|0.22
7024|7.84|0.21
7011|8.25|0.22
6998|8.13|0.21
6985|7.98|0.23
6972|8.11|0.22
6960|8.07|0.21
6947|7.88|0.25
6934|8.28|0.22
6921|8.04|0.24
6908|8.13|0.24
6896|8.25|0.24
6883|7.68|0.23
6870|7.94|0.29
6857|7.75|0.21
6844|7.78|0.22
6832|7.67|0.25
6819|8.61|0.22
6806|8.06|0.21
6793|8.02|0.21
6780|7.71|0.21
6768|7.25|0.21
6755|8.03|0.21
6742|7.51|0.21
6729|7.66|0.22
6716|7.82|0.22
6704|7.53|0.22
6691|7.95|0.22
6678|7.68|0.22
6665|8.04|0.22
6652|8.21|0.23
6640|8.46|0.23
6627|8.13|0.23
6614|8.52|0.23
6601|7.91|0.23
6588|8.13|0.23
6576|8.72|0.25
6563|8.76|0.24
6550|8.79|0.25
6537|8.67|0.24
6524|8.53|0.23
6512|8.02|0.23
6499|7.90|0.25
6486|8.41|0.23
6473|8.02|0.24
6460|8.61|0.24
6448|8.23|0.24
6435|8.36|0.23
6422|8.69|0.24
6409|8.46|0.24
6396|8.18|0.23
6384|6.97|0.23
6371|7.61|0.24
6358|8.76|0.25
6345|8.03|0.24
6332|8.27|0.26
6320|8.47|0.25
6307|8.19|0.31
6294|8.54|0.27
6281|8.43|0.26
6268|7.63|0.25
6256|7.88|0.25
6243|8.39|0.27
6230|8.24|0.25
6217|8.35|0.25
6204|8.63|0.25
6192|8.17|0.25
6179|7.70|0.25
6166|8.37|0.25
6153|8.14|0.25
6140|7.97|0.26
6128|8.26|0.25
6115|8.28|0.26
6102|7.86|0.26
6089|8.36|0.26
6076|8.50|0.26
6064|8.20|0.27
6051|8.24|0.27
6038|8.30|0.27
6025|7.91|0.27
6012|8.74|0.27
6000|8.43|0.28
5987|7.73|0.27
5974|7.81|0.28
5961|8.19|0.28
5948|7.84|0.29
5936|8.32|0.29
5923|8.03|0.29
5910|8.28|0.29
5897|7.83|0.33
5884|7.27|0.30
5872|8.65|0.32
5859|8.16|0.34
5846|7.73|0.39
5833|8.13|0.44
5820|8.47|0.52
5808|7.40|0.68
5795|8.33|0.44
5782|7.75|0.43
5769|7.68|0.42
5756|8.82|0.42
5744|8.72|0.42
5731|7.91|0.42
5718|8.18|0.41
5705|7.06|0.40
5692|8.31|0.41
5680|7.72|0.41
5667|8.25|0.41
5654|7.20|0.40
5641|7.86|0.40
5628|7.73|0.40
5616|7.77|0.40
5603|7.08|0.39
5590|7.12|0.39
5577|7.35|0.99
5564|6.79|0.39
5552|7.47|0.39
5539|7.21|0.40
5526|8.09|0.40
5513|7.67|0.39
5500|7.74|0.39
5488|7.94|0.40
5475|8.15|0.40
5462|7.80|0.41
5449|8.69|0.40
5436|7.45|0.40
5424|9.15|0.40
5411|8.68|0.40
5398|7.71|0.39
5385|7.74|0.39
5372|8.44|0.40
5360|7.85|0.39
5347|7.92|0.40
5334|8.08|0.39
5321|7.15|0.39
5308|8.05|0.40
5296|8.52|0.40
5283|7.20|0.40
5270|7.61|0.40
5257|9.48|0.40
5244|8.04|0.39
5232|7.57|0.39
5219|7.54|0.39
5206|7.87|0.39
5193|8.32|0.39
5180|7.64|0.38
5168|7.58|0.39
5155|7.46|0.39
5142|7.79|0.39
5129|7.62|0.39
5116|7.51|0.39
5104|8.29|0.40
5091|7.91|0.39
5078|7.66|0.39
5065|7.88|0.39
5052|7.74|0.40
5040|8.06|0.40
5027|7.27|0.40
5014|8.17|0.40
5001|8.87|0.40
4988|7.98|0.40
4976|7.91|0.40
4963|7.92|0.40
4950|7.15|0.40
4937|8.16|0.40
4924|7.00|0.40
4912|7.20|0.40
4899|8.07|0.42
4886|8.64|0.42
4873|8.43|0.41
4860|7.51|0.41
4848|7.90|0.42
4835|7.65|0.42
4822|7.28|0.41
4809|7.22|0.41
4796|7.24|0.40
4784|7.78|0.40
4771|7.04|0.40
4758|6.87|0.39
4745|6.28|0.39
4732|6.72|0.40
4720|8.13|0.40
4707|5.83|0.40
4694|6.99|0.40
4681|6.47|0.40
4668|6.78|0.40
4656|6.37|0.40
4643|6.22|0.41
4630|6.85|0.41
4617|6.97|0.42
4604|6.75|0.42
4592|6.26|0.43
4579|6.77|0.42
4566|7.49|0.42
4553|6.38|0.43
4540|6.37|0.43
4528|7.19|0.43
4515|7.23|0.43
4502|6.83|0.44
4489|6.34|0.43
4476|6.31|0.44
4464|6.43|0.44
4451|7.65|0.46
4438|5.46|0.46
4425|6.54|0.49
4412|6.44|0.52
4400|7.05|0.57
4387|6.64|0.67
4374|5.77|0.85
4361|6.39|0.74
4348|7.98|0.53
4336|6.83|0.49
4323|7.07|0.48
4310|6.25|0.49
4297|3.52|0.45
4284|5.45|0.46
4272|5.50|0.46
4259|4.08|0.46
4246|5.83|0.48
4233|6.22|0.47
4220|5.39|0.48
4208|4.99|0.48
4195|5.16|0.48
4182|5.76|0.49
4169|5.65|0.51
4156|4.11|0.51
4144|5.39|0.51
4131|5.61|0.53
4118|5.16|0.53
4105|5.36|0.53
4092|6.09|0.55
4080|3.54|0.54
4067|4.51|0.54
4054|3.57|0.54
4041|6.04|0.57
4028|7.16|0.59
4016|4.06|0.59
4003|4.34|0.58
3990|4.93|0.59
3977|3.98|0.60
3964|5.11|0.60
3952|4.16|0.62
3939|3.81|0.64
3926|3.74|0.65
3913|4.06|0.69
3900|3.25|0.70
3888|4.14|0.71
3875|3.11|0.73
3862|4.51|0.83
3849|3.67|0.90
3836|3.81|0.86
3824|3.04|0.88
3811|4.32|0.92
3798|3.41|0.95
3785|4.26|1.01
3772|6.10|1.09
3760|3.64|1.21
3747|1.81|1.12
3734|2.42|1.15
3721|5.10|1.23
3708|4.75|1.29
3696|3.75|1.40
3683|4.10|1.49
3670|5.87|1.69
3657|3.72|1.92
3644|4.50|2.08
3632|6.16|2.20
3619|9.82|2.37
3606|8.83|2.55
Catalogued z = 0.082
